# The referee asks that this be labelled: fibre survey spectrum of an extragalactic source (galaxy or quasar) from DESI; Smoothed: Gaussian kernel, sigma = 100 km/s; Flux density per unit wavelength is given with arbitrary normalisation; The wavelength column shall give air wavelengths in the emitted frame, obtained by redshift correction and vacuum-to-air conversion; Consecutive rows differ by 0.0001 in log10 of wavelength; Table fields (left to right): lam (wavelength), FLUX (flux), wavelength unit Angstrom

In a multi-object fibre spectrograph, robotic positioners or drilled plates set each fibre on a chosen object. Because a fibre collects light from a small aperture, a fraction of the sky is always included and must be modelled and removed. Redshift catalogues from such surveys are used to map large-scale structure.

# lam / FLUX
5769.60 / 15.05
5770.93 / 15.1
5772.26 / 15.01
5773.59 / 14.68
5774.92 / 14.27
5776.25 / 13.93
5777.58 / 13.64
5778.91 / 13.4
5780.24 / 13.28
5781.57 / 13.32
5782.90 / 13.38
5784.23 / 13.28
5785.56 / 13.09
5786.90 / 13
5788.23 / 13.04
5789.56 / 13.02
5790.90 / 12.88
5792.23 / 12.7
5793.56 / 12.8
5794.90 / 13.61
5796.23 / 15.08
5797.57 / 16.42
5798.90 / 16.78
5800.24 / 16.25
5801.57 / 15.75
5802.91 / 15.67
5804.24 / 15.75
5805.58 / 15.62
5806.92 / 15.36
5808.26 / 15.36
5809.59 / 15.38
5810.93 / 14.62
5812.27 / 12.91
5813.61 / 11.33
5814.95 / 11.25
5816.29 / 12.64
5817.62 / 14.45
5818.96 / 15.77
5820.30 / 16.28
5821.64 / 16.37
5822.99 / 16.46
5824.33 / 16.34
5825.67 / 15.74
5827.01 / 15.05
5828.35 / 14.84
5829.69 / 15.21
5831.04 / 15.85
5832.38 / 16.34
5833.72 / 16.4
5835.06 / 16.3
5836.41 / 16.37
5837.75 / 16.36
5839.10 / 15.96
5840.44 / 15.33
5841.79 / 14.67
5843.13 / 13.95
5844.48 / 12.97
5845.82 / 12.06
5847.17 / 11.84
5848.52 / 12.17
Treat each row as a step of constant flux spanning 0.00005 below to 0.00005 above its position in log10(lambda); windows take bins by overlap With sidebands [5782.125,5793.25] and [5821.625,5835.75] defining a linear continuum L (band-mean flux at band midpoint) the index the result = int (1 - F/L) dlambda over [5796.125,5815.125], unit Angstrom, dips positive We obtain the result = -1.0 Angstrom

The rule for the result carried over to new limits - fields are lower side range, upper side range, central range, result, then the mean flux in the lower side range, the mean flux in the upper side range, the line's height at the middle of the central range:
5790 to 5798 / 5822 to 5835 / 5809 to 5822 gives 0.9 Angstrom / 13.8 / 15.8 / 15.1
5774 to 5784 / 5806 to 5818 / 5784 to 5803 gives -0.7 Angstrom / 13.6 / 13.7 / 13.7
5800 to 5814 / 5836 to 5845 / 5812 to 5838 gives -0.2 Angstrom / 14.9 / 15.1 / 15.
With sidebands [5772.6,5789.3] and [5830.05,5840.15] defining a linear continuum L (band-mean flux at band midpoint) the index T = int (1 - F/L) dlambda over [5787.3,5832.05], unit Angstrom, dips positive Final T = 0.5 Angstrom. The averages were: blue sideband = 13.5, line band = 14.7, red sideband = 16.2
